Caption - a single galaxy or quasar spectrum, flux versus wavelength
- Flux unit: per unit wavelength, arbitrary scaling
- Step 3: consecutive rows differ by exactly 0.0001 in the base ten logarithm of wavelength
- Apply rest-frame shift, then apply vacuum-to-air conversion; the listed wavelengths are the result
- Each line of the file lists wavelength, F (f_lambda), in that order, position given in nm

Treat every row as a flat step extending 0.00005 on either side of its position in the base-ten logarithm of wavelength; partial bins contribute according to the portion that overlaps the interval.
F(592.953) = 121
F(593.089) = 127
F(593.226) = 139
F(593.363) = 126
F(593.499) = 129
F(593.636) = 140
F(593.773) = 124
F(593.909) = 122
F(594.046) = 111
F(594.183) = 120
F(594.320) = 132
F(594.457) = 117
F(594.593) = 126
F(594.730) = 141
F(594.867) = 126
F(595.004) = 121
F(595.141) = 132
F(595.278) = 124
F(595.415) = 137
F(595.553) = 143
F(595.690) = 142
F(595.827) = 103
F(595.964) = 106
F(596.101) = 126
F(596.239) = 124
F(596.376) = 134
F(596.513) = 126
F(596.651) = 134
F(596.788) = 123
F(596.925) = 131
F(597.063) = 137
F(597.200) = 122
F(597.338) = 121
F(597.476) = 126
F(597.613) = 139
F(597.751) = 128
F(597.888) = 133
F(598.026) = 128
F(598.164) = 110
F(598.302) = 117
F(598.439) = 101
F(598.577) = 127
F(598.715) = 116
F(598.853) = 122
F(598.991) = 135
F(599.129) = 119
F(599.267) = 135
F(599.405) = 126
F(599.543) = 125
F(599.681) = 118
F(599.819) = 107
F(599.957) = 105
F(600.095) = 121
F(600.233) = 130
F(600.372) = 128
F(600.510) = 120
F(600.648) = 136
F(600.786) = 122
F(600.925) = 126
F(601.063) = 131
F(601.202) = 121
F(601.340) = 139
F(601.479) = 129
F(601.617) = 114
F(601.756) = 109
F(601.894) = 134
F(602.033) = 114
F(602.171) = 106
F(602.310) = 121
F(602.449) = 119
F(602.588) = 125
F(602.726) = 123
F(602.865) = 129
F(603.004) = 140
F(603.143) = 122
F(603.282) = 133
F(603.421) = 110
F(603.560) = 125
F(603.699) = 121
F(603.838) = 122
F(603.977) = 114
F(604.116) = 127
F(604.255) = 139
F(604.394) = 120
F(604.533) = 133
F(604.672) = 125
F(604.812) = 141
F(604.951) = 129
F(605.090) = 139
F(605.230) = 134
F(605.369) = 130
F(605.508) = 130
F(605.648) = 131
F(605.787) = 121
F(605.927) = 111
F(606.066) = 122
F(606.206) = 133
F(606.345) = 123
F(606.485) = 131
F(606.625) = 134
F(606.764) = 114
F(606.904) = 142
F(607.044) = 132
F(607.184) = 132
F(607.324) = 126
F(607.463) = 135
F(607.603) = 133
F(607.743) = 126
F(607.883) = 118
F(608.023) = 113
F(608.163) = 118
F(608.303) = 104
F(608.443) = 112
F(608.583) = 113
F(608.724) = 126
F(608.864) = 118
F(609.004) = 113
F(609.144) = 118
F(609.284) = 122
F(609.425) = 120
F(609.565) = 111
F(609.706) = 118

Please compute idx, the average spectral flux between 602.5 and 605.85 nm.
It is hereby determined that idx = 128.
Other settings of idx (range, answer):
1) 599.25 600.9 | 122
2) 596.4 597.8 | 129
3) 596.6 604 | 124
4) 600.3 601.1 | 127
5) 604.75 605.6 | 134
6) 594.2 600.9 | 125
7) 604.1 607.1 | 129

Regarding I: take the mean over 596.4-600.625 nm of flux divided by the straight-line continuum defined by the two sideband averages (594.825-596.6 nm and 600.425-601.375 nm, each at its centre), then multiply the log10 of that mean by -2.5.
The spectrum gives 0.027 mag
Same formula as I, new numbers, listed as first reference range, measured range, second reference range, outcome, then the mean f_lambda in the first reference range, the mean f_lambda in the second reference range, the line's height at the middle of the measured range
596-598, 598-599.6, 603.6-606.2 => 0.058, 128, 127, 128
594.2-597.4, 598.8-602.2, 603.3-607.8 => 0.038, 127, 128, 127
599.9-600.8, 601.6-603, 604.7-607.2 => 0.044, 124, 129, 126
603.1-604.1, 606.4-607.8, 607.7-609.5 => -0.107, 121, 117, 118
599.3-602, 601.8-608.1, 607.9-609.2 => -0.066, 123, 115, 119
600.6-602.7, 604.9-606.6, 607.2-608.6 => -0.057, 123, 121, 121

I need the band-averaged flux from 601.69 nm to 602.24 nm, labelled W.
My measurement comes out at 116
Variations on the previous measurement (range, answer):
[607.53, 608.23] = 122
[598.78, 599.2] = 125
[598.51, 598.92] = 122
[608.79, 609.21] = 117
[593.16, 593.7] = 133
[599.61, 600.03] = 110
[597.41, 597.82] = 131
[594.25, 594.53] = 125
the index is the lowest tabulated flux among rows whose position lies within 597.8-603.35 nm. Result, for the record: 101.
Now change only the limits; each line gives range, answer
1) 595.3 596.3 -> 103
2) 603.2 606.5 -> 110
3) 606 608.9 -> 104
